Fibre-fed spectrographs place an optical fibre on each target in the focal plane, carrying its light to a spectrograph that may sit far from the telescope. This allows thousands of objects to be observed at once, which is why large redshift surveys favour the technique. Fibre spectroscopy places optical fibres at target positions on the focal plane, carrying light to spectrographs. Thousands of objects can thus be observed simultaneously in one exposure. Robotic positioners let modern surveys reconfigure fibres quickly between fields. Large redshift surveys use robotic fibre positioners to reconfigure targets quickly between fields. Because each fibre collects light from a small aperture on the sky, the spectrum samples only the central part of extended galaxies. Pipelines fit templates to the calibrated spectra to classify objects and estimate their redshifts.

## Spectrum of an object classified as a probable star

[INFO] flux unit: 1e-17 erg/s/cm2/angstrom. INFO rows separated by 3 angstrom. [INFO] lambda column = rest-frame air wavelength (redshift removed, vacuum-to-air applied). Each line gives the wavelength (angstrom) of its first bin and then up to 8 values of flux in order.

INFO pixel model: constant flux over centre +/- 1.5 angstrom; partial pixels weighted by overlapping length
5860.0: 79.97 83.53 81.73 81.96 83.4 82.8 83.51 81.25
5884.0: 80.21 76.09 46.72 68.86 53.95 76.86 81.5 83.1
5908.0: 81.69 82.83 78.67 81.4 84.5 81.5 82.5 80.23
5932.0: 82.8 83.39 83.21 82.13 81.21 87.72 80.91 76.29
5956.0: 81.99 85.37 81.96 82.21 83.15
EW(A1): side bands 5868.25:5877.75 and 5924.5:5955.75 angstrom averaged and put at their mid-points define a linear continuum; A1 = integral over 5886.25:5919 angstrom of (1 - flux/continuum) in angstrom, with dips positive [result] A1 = 3.4 angstrom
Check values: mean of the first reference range 82.9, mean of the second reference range 82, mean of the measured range 73.9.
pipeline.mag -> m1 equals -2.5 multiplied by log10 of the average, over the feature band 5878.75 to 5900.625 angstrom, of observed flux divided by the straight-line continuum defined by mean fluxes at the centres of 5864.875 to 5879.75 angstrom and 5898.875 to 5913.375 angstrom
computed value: 0.177 mag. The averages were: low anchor 82.7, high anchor 81.5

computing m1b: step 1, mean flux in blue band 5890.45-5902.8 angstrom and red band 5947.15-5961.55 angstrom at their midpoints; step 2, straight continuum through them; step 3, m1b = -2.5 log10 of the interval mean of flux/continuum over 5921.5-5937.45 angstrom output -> -0.09 mag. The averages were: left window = 67.7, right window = 81.8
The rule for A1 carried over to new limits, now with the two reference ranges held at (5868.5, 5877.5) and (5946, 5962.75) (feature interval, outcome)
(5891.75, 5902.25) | 1.7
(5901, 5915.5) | 0.2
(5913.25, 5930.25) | 0.2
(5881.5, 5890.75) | 1.3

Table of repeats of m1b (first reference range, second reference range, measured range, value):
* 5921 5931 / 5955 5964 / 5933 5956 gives 0.00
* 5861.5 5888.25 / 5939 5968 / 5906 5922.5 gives 0.00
